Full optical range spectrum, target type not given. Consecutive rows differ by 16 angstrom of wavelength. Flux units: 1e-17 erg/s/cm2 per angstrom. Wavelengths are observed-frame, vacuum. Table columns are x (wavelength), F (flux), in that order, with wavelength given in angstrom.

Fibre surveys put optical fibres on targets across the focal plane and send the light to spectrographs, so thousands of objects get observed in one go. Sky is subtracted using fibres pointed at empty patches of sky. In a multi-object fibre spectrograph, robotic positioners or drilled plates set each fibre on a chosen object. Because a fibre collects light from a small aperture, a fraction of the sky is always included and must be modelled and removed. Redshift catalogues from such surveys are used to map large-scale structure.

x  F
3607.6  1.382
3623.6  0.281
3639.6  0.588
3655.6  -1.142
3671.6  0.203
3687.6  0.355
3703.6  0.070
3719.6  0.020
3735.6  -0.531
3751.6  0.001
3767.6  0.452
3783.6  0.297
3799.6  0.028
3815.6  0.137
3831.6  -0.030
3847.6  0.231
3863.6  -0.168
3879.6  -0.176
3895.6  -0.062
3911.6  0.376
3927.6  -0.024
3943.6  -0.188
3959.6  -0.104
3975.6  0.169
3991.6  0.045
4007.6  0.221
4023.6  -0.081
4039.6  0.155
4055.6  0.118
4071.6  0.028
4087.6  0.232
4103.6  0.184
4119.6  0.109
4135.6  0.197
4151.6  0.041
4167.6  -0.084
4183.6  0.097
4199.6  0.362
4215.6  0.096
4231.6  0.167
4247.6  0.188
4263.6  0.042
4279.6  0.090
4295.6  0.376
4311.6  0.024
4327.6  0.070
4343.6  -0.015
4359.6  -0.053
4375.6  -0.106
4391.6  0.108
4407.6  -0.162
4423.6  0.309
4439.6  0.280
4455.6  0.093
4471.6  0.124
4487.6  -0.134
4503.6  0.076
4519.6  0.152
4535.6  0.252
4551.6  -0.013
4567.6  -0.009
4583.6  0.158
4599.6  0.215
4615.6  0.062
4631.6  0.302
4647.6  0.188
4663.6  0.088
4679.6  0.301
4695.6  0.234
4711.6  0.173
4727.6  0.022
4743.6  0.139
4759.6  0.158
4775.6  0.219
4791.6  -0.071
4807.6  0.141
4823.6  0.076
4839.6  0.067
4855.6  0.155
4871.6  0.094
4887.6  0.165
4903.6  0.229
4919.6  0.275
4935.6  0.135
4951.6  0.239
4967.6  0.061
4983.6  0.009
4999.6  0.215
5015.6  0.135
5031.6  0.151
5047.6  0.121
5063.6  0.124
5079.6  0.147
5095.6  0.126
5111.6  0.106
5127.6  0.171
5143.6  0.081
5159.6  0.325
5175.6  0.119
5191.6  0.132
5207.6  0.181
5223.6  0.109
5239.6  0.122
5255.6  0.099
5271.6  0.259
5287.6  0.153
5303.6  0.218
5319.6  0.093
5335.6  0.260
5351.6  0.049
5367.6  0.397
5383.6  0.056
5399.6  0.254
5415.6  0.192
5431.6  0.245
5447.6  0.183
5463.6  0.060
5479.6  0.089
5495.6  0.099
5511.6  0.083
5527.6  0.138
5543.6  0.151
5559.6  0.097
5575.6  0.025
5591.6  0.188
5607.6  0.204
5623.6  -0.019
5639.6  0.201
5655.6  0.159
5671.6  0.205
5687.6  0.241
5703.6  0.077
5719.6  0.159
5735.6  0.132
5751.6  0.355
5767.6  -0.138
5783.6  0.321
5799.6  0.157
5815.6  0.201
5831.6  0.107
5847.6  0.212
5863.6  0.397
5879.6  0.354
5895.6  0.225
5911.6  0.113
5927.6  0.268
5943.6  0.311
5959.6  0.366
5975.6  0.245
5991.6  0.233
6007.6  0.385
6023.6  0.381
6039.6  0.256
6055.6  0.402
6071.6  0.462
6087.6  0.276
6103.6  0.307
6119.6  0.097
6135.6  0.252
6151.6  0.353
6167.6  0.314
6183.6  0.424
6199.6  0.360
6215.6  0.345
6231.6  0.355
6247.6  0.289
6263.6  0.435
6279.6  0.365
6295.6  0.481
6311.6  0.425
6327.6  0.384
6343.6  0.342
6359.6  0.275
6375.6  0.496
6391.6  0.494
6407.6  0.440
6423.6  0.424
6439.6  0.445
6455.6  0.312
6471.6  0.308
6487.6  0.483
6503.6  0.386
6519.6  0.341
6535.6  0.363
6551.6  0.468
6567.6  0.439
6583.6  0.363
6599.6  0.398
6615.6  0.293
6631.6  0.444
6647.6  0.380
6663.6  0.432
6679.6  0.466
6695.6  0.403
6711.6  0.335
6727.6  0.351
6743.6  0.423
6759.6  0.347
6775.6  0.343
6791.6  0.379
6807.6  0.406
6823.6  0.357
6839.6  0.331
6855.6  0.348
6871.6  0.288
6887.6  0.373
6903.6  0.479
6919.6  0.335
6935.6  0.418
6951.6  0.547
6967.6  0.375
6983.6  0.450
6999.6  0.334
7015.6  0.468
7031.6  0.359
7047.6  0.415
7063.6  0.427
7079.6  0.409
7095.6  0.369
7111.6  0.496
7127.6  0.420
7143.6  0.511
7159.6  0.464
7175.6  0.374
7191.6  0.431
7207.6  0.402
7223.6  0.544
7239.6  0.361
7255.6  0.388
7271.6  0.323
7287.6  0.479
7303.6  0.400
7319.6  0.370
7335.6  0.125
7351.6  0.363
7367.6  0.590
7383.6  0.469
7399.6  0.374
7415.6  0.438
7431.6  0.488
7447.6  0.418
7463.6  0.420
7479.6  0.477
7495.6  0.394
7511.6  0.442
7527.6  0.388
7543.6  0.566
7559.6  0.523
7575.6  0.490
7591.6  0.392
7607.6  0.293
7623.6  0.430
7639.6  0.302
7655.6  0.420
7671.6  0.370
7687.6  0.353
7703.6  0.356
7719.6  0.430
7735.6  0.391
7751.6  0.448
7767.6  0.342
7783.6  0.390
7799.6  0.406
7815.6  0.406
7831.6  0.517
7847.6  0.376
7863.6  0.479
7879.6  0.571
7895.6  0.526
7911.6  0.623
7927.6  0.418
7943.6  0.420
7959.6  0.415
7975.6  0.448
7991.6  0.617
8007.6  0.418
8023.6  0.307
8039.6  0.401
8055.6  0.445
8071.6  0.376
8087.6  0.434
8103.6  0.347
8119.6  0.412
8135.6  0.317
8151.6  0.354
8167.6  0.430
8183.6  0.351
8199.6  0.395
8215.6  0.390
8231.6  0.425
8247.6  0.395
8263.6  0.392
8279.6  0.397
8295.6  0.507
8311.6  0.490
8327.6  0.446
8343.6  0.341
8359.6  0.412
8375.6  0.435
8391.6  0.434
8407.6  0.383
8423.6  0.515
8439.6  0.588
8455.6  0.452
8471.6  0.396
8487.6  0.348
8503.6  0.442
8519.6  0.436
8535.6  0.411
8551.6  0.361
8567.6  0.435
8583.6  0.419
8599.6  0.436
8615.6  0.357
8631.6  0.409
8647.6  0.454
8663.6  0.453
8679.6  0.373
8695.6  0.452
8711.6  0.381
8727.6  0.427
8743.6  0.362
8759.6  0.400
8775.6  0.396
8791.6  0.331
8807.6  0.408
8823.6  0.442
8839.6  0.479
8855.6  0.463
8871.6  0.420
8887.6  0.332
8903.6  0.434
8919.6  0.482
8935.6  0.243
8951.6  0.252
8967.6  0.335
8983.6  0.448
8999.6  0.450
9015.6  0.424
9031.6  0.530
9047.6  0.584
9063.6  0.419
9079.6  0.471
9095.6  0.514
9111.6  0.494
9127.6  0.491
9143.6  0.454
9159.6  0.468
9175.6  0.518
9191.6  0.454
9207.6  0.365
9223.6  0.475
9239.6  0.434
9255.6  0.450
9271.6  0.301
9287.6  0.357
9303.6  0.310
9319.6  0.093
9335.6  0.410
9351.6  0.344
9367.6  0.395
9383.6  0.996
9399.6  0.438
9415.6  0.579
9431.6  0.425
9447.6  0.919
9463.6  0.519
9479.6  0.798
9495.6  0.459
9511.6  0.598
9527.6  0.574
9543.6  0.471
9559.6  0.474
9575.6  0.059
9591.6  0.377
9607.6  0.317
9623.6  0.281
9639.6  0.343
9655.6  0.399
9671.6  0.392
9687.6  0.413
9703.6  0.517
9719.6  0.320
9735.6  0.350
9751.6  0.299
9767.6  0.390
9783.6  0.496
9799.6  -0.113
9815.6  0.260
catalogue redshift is 0.574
